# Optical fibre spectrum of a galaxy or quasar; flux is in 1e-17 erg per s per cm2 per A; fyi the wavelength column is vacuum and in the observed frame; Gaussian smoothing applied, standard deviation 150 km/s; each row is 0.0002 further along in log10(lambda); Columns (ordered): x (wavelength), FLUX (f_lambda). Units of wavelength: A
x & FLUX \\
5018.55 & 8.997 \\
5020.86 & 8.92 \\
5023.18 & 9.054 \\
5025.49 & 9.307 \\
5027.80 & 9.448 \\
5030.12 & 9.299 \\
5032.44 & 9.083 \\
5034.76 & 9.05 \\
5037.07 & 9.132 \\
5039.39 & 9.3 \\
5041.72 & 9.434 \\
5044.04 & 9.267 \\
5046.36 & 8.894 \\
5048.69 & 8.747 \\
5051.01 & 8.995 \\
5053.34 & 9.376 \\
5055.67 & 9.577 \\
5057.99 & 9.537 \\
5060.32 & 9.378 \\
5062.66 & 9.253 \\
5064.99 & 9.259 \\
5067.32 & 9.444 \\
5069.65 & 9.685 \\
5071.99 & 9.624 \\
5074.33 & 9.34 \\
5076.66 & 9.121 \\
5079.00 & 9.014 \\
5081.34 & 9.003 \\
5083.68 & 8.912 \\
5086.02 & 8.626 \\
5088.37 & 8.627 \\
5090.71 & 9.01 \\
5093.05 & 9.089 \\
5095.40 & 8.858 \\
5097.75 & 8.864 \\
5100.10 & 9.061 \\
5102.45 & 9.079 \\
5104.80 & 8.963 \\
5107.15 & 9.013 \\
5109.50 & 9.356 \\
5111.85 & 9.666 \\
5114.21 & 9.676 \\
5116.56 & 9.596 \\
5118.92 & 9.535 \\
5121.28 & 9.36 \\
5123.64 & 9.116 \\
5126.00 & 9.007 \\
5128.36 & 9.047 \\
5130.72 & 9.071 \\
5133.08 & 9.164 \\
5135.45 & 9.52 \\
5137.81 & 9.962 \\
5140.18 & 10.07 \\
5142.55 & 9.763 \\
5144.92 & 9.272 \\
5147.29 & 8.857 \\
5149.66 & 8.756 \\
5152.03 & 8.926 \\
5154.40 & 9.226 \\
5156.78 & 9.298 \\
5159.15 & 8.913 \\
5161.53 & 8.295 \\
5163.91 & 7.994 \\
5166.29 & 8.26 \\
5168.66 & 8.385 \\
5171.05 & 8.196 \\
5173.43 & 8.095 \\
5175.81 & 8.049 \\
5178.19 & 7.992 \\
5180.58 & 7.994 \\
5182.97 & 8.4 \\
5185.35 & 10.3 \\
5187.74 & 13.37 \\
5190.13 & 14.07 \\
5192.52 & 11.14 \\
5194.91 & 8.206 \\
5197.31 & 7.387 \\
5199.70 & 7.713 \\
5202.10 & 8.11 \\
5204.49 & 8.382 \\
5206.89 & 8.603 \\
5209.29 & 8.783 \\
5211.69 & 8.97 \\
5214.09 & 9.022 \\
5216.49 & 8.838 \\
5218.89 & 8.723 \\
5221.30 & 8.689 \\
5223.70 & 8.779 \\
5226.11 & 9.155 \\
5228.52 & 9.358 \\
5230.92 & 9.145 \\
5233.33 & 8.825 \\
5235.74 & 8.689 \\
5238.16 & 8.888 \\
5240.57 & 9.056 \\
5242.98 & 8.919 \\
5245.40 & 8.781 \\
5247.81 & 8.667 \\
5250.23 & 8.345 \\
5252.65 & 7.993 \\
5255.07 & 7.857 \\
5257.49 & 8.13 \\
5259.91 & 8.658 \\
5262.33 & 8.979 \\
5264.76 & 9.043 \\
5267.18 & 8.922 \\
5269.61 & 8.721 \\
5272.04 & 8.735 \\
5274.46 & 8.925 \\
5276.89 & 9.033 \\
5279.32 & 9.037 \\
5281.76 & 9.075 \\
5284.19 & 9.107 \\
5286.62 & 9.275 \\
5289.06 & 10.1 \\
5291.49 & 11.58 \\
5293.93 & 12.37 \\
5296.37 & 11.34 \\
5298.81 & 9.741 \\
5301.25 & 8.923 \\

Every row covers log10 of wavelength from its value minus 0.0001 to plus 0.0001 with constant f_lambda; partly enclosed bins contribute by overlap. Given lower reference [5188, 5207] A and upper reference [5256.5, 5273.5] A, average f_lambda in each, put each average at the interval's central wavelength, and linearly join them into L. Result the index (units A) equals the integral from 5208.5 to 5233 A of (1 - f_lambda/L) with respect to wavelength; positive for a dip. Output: 0.7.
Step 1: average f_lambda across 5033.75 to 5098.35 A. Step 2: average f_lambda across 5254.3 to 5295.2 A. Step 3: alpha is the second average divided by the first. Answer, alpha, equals 1.0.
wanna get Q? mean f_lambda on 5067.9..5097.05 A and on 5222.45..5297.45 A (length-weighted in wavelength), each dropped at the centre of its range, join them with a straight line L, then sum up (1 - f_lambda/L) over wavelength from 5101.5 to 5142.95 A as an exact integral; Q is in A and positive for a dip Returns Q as -1.3 A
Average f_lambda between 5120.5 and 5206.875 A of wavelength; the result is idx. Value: 9.09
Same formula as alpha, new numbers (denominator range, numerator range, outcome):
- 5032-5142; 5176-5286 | 0.97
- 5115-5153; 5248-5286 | 0.93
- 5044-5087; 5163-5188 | 0.94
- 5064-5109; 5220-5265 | 0.96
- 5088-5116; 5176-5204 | 1.03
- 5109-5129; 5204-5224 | 0.93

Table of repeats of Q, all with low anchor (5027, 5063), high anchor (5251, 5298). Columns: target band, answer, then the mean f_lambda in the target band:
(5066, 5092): 0.3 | 9.13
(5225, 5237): 0.3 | 9.03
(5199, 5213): 1.2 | 8.46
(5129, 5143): -0.5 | 9.56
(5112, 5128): -0.2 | 9.38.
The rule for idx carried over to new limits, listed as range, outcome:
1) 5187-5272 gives 8.97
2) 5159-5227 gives 8.92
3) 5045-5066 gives 9.22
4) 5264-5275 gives 8.86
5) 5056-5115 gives 9.18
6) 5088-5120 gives 9.19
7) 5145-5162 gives 8.95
